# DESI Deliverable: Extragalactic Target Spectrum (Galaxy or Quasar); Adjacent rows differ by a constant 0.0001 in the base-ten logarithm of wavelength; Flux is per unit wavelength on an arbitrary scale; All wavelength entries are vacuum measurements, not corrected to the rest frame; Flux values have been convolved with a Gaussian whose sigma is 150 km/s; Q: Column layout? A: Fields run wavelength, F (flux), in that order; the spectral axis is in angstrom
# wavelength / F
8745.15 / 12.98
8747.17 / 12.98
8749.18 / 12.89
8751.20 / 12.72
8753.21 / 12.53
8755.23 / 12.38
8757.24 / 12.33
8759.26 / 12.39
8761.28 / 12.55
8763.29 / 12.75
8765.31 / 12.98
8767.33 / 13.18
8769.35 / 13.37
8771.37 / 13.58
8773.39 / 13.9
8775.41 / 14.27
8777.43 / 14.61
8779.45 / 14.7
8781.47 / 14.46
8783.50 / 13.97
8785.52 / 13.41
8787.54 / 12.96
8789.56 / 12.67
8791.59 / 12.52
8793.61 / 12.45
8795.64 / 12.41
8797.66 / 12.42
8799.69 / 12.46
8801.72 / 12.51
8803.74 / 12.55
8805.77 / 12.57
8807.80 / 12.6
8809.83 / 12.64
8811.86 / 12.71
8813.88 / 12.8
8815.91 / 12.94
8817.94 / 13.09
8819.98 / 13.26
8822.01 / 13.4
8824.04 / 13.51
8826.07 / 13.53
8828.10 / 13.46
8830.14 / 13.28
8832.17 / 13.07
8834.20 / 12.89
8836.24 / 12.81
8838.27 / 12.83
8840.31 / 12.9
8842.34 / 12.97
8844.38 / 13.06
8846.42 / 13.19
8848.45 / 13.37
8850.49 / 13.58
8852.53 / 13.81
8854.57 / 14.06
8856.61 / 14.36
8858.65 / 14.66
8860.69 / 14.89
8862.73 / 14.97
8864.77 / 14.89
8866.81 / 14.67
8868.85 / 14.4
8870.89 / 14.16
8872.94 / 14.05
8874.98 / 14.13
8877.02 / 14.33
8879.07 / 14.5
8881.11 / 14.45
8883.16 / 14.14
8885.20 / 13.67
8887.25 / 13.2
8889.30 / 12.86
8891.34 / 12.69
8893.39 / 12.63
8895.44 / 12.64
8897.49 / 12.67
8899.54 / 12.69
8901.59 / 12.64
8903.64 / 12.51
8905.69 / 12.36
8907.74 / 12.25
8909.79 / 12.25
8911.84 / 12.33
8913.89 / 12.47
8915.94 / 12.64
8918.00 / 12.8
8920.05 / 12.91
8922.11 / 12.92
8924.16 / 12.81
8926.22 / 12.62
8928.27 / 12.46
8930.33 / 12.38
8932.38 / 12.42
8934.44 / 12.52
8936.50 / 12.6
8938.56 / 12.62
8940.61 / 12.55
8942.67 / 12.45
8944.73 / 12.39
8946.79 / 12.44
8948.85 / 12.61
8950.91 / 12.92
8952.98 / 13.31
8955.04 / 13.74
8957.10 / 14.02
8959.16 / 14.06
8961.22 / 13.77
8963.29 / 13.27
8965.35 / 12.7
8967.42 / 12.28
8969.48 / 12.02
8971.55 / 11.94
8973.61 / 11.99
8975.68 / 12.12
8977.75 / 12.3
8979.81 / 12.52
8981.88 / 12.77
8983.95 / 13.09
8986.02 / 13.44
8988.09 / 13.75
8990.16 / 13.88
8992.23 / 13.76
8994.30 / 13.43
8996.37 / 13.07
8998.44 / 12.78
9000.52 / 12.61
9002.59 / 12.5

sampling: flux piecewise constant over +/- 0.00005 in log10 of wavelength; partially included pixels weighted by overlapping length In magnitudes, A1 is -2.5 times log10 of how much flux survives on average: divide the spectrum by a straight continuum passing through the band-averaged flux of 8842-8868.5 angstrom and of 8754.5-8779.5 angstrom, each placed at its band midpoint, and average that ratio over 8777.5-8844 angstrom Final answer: 0.050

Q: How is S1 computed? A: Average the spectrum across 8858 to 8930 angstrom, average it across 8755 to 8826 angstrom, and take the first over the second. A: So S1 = 1.0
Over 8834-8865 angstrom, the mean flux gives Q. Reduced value 13.7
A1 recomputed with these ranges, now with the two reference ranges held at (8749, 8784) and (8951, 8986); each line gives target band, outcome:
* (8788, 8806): 0.06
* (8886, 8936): 0.03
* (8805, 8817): 0.04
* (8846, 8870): -0.09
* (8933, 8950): 0.04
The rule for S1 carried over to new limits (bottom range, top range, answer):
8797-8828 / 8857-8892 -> 1.10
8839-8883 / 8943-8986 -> 0.91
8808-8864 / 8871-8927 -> 0.97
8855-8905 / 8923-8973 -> 0.93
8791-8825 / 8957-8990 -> 1.01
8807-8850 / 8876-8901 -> 1.02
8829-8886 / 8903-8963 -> 0.92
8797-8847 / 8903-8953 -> 0.97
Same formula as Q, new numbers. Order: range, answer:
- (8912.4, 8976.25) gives 12.7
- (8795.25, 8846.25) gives 12.9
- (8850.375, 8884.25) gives 14.4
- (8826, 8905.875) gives 13.6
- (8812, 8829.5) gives 13.2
